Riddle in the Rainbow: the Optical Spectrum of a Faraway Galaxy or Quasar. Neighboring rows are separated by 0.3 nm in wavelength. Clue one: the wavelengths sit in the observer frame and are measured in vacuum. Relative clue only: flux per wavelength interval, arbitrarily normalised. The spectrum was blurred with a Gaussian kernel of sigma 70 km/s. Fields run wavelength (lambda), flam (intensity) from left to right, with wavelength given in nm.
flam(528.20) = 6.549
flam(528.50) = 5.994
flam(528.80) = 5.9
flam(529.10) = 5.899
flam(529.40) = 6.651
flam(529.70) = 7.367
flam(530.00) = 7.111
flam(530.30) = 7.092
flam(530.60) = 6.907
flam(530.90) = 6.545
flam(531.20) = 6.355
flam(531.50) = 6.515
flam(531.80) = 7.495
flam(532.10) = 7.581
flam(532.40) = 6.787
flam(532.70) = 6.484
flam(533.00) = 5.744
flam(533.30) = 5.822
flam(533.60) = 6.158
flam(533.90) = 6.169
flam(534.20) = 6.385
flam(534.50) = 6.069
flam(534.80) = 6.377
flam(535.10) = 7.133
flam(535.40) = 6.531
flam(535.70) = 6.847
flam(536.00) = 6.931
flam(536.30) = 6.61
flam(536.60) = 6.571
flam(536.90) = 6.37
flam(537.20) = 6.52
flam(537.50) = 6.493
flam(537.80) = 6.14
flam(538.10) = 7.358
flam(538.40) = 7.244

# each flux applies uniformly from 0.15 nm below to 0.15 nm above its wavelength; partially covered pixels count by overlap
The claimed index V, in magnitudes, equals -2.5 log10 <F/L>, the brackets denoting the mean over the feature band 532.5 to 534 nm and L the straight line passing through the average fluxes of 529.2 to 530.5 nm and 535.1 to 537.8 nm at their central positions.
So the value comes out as 0.12 mag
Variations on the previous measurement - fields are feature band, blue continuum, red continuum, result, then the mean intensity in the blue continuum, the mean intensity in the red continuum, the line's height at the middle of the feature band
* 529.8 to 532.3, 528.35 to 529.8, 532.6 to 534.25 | -0.12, 6.33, 6.1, 6.22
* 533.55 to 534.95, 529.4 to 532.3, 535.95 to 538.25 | 0.09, 6.97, 6.61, 6.78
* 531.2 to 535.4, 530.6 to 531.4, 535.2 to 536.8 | 0.02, 6.54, 6.7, 6.61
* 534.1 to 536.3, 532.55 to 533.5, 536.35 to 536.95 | -0.05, 6.02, 6.51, 6.32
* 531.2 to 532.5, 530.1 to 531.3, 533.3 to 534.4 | -0.08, 6.76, 6.17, 6.54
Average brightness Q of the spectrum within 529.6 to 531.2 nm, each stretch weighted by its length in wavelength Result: 6.93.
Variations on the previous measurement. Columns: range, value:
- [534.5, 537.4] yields 6.62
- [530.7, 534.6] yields 6.48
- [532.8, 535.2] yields 6.22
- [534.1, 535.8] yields 6.55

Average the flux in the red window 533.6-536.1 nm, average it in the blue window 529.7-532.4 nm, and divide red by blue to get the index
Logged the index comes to 0.94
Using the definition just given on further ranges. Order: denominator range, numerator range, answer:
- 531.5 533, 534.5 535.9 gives 0.97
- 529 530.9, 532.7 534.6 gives 0.89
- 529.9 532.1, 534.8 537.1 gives 0.97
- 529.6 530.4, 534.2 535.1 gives 0.89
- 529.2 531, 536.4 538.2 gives 0.95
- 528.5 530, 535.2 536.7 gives 1.04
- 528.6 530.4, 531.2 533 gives 1.03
